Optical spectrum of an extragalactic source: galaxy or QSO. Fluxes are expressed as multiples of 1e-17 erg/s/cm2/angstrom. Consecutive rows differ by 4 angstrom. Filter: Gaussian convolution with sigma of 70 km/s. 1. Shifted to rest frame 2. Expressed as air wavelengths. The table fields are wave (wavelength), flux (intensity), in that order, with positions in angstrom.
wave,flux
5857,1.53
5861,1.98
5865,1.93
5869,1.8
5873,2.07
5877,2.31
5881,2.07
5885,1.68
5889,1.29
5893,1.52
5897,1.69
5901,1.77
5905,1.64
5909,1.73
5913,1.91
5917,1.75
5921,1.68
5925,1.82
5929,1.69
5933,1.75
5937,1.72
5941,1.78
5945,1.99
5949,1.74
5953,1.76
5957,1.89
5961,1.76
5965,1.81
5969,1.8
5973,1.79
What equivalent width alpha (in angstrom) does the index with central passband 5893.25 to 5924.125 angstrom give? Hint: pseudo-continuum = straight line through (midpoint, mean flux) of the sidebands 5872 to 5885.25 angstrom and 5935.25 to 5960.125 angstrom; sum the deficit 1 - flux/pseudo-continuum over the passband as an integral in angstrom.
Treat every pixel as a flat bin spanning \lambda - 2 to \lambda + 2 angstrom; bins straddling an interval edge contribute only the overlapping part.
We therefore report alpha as 3.6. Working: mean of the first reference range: 2.08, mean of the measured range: 1.73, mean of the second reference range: 1.81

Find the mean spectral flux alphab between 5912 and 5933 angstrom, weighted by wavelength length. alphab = 1.76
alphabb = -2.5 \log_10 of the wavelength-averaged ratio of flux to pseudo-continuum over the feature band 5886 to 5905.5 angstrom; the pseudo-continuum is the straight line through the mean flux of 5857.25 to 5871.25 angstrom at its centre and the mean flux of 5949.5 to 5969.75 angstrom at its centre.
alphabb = 0.16 mag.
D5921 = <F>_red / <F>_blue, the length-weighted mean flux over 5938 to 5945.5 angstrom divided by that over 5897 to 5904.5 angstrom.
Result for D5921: 1.07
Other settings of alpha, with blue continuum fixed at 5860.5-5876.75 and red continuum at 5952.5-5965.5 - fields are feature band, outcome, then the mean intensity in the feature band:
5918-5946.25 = 1.38 angstrom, 1.77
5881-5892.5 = 2.10 angstrom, 1.59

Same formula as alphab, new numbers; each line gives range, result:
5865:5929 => 1.78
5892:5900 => 1.64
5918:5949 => 1.77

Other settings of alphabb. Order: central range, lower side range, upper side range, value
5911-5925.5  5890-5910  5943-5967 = -0.05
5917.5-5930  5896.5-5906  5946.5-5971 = 0.00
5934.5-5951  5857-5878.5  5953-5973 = 0.02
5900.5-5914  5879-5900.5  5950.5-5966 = -0.03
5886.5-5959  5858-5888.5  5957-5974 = 0.08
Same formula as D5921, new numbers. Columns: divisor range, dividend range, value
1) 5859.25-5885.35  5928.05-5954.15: 0.89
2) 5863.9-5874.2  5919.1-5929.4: 0.90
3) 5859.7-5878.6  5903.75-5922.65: 0.87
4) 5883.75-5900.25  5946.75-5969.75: 1.15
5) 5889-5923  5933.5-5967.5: 1.07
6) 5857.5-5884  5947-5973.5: 0.90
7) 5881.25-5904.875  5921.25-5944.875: 1.08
